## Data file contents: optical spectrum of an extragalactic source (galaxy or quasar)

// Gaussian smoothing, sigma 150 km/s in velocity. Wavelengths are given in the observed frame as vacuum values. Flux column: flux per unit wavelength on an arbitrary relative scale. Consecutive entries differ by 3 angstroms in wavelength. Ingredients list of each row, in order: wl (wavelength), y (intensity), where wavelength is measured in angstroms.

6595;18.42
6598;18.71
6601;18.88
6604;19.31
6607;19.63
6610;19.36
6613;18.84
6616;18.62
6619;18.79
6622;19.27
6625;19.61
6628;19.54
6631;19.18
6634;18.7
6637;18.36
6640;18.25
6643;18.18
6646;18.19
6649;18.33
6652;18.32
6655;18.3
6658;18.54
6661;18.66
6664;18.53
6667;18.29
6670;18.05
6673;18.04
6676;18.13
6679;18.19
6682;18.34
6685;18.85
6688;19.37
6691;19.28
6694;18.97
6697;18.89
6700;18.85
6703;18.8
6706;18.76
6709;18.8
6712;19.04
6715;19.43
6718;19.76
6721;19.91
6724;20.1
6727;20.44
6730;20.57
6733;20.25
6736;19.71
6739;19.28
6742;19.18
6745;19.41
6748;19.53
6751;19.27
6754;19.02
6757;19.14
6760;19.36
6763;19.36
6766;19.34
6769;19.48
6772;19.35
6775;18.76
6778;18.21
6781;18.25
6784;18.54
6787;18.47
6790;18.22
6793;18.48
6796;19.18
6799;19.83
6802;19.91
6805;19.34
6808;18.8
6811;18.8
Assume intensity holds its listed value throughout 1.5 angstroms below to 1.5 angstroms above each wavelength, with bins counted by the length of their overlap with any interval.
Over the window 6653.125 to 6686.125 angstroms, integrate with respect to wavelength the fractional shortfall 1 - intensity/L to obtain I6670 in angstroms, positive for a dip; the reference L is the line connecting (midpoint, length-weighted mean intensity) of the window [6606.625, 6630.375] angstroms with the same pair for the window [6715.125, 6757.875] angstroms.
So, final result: 1.8 angstroms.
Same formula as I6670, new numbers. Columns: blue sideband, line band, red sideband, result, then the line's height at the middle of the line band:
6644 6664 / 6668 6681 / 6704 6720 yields 0.38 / 18.7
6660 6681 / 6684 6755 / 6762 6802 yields -3.26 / 18.5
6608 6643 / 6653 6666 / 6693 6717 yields 0.31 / 18.9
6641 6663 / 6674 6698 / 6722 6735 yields 0.61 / 19.2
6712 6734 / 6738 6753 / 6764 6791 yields 0.12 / 19.5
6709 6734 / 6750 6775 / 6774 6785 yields -0.55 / 18.8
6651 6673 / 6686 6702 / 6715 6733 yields 0.17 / 19.3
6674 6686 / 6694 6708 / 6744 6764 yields -0.17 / 18.6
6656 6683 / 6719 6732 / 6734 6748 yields -0.70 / 19.2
